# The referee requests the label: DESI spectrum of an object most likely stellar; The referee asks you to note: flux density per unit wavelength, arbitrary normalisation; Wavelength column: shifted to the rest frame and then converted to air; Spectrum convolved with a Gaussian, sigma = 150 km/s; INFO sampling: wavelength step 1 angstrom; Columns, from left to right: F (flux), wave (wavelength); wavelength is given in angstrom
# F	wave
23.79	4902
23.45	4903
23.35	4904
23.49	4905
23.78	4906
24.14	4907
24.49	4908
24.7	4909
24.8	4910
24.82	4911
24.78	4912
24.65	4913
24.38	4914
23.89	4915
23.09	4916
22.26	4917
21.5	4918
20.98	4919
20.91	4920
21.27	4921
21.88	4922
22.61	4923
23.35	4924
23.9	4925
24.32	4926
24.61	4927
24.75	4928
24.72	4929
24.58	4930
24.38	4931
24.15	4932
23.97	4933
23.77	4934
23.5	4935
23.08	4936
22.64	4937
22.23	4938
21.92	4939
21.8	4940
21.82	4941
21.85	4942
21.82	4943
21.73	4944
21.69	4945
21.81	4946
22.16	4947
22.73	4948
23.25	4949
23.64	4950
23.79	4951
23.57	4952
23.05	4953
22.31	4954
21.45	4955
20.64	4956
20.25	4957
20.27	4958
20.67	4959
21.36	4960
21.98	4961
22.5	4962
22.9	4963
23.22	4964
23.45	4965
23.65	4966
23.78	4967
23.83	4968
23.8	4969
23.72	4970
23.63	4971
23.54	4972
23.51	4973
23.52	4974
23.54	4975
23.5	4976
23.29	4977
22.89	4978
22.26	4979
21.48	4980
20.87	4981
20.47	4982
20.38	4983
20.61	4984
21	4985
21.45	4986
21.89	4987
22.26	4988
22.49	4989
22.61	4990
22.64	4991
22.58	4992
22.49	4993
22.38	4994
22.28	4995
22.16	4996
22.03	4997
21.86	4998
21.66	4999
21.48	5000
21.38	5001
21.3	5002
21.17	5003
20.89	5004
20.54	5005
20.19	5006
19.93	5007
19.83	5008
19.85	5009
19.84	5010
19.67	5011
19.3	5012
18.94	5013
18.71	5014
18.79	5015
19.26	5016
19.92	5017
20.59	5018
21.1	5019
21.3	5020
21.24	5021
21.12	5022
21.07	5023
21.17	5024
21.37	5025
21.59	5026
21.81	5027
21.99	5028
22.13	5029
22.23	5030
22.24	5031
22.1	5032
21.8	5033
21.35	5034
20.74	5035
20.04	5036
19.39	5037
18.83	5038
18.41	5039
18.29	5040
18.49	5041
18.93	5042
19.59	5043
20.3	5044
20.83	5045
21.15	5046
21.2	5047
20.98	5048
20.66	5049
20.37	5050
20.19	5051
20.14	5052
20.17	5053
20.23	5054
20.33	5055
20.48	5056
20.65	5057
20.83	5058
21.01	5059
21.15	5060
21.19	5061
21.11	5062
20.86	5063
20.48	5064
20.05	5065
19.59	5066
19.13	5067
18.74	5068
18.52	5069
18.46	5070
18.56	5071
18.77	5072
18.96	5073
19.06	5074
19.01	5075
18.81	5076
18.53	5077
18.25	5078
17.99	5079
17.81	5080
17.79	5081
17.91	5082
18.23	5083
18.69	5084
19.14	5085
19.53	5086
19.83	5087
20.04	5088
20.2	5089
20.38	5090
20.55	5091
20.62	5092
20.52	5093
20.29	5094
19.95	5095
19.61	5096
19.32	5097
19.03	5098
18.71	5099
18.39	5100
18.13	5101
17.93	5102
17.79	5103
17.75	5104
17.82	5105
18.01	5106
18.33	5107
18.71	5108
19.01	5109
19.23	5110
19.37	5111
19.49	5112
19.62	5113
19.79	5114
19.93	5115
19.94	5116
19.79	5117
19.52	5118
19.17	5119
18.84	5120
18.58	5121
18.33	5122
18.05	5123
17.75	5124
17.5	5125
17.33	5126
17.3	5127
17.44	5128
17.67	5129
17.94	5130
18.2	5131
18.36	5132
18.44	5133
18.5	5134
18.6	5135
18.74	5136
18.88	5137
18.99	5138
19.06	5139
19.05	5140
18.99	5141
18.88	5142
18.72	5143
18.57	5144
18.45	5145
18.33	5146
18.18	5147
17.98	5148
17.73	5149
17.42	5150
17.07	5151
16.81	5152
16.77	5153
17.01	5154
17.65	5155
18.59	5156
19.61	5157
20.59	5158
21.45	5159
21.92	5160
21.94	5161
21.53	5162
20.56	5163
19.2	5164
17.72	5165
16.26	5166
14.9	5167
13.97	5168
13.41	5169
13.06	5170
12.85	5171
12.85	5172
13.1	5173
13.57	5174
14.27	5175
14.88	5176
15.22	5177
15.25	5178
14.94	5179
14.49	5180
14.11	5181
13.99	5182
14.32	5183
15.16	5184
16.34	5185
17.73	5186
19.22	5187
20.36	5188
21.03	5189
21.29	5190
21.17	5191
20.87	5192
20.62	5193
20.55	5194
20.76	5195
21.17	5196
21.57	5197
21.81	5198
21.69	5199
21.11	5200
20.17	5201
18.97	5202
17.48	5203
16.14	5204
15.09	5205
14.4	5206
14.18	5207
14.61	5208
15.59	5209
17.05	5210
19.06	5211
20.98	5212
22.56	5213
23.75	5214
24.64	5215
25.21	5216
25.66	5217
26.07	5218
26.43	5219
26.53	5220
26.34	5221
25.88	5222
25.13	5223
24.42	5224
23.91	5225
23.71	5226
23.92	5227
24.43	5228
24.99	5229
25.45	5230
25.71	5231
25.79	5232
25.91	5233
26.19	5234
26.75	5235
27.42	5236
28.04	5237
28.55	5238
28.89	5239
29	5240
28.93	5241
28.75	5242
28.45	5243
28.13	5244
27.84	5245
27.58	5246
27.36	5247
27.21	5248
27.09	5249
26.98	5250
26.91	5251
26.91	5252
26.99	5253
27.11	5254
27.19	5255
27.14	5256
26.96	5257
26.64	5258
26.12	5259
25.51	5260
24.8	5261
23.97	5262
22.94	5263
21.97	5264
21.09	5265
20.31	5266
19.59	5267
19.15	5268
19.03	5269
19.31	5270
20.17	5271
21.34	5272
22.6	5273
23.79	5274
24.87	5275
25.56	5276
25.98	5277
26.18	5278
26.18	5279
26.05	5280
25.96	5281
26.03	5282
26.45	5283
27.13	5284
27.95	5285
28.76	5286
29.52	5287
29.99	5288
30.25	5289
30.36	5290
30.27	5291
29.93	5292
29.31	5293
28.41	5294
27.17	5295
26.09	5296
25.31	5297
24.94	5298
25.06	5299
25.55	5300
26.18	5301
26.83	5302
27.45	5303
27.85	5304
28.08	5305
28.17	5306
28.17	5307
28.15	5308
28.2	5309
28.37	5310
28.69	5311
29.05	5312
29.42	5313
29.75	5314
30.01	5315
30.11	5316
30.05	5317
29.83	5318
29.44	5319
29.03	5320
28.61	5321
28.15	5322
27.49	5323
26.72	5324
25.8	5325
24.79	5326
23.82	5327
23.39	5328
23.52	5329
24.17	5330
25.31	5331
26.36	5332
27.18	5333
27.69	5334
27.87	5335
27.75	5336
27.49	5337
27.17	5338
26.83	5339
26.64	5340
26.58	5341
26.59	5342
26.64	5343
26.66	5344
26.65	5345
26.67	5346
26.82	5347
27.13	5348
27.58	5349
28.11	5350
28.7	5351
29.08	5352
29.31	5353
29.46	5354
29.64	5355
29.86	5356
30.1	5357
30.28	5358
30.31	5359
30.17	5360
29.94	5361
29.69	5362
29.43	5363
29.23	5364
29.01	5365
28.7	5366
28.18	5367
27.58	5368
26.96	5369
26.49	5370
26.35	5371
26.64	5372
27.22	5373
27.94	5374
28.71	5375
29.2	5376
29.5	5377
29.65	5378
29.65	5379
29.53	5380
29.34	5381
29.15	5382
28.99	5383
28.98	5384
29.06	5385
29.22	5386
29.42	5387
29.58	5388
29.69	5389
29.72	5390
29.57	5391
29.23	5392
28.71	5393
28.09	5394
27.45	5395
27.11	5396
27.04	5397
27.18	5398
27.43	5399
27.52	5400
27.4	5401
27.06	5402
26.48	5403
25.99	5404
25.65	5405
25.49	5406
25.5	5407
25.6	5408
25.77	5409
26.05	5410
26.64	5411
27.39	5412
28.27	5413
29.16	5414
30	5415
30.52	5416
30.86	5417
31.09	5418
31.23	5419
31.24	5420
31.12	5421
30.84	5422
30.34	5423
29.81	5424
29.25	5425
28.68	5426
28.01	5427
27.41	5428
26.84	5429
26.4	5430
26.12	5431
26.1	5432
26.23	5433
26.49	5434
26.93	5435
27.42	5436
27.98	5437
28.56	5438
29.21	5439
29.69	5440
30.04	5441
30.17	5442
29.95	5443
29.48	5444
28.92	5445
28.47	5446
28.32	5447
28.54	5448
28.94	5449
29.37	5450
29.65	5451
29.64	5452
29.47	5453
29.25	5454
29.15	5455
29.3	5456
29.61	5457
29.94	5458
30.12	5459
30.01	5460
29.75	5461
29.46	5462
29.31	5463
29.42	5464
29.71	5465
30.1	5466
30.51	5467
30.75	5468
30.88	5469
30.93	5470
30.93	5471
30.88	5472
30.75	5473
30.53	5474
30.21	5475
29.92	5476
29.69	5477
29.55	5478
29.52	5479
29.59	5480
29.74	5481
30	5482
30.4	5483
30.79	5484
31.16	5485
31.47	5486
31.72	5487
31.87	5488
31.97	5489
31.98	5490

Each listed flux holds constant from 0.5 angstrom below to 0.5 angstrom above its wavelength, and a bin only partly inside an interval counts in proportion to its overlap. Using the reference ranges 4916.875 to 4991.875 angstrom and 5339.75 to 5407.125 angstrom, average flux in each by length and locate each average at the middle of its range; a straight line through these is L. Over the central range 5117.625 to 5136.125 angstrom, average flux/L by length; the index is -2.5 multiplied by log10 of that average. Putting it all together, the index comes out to 0.34 mag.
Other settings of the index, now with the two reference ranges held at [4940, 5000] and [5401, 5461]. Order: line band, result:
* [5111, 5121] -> 0.24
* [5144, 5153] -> 0.36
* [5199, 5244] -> 0.10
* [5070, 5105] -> 0.25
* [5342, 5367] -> -0.05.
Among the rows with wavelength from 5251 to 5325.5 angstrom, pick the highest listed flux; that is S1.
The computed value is 30.36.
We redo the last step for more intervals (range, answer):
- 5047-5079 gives 21.2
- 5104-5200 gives 21.94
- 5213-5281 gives 29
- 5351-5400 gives 30.31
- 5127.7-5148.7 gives 19.06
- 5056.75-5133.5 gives 21.19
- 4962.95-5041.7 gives 23.83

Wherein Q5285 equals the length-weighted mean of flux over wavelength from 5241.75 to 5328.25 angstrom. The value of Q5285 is 26.5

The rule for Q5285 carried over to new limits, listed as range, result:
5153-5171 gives 18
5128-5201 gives 18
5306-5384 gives 28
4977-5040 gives 21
